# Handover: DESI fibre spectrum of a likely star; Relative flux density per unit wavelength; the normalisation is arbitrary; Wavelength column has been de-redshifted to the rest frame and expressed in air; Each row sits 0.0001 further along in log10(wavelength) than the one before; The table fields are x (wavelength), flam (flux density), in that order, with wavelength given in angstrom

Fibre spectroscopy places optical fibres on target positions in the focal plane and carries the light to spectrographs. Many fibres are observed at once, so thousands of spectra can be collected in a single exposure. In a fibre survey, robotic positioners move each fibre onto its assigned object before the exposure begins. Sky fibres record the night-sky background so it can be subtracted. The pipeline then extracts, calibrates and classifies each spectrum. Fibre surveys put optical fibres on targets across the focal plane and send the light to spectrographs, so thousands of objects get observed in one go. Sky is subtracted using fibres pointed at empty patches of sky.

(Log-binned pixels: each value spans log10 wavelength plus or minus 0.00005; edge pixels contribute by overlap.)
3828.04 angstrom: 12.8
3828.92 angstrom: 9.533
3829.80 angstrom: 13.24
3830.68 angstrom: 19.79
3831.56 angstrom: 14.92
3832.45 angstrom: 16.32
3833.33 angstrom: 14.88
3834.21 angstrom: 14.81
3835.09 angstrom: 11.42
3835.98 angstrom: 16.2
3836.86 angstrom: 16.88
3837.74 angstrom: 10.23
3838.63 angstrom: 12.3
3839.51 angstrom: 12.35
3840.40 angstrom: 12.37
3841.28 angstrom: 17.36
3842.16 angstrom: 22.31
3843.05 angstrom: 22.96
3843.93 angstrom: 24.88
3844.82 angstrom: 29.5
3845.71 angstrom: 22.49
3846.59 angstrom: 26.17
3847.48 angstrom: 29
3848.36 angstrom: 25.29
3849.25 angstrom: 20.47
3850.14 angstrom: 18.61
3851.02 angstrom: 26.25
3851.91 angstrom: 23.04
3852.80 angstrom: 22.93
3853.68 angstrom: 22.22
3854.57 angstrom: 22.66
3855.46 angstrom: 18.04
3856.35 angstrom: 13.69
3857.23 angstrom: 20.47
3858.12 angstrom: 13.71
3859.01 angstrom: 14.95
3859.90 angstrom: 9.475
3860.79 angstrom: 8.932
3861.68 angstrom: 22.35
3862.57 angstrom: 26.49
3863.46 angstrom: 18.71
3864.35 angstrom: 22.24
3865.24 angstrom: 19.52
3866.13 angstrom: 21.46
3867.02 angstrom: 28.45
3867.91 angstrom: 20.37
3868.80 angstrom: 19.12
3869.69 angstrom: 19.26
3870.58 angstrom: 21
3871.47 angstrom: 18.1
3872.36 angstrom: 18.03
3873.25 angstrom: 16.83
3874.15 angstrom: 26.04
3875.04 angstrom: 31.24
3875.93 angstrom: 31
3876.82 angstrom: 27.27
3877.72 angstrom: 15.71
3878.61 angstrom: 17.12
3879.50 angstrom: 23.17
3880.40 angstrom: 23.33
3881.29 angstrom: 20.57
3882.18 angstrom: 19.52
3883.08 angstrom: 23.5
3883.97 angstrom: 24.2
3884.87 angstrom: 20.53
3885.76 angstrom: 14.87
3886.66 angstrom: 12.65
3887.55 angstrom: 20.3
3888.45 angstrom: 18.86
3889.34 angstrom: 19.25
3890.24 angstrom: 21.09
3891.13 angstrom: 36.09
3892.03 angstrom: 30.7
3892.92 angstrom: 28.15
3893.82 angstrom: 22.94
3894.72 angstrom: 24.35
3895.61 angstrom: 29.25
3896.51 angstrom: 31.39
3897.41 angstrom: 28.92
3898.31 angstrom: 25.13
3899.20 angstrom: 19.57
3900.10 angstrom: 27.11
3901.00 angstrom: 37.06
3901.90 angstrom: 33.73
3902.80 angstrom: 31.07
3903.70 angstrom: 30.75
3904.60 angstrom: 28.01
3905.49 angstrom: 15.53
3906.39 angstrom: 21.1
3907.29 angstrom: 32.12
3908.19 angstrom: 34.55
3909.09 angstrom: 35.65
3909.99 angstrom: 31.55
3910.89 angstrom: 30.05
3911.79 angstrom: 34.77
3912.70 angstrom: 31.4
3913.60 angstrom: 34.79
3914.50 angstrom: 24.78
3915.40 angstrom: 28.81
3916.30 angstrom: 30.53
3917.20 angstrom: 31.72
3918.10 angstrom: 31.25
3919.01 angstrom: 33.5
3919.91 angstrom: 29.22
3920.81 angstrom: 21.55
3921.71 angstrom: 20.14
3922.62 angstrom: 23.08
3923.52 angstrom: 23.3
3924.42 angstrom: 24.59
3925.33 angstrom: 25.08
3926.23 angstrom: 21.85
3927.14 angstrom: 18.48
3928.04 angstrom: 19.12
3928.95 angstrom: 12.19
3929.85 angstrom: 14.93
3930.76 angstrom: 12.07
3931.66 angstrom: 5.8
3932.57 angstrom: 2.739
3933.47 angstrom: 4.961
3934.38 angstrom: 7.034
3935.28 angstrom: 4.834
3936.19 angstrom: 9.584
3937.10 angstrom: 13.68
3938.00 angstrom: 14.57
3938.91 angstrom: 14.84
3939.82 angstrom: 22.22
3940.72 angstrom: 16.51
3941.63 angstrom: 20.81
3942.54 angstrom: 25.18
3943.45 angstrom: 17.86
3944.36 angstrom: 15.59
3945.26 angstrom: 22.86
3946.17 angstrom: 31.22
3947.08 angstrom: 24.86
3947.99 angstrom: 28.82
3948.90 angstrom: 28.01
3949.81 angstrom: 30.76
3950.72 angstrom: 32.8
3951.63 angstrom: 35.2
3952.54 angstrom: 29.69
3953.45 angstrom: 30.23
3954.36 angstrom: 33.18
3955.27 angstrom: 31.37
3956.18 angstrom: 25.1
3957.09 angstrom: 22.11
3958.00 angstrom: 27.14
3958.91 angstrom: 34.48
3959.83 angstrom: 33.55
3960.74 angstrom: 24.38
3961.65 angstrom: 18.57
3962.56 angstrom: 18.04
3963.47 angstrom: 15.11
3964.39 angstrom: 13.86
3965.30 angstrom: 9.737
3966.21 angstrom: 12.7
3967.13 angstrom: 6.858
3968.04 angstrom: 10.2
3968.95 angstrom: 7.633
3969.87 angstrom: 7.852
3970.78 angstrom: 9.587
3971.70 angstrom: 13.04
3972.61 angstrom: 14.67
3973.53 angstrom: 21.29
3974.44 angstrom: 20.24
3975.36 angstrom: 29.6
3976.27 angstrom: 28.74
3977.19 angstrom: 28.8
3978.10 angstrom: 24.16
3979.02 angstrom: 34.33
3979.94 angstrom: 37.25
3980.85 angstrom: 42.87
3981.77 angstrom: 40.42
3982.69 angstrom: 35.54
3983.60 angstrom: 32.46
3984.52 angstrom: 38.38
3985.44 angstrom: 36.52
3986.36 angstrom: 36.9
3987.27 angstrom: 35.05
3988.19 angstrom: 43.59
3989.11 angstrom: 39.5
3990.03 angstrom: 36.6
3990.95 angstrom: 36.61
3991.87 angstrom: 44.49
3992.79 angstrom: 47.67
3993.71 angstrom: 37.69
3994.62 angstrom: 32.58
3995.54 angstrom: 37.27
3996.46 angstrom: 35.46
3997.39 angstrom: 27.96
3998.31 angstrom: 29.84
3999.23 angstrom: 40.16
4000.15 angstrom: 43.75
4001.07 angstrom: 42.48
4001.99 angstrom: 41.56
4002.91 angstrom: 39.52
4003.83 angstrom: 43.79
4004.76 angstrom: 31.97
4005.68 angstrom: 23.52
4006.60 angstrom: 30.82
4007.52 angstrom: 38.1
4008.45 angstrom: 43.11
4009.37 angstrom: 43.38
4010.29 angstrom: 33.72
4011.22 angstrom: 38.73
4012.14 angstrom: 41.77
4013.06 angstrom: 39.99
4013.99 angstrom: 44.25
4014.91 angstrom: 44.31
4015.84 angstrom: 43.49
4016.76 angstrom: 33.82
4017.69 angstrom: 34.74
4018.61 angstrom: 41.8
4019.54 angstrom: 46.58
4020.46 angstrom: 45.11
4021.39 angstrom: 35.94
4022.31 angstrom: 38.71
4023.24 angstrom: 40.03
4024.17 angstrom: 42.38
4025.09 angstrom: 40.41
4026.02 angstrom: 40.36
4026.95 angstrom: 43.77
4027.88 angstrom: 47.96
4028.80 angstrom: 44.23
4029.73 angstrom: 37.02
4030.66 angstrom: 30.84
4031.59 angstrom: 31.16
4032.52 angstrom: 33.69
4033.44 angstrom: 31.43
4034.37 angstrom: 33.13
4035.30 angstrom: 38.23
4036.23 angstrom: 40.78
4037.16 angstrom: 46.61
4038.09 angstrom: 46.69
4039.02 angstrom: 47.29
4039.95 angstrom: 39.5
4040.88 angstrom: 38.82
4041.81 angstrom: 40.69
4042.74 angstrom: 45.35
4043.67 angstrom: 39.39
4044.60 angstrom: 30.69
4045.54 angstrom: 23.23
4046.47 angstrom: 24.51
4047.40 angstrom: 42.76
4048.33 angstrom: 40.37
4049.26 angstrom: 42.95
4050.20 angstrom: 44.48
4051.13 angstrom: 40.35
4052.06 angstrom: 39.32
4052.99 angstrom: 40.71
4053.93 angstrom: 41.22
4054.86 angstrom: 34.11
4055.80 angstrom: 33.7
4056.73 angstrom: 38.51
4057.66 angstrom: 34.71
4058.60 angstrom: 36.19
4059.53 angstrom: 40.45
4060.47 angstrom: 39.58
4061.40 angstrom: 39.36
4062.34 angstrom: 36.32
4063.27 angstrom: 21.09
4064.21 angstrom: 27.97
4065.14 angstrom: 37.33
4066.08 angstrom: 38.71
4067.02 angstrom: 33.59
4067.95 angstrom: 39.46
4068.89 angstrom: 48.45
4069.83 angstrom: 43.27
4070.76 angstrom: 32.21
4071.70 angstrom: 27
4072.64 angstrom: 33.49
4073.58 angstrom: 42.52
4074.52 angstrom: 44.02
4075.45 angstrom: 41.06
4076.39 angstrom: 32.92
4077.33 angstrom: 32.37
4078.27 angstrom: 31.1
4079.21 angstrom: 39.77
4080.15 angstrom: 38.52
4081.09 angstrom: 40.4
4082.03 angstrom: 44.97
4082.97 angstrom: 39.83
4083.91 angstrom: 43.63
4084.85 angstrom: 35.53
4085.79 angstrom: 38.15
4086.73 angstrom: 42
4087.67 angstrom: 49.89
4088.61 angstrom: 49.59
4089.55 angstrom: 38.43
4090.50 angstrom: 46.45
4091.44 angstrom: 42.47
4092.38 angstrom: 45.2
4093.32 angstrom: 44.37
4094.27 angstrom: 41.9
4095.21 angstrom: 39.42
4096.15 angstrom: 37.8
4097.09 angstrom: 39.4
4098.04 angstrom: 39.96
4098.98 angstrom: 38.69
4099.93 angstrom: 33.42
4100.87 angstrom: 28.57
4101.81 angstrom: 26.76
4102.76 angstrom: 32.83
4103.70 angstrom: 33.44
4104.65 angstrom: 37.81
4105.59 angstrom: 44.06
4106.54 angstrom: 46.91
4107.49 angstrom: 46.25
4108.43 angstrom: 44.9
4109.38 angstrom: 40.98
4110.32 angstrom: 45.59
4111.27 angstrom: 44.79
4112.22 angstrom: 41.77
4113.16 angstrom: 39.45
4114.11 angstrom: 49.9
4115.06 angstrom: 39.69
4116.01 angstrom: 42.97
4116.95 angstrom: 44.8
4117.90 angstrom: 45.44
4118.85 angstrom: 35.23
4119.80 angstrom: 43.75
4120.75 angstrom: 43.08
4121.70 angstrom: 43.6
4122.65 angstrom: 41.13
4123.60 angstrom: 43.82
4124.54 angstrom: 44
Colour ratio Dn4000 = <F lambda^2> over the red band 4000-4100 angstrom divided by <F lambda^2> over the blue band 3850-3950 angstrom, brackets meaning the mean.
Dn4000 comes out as 1.87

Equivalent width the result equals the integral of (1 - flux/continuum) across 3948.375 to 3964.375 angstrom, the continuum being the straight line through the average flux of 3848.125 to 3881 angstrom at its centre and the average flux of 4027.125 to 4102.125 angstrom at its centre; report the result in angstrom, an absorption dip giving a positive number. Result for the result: 0.8 angstrom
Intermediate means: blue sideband 20.7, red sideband 38.4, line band 27.2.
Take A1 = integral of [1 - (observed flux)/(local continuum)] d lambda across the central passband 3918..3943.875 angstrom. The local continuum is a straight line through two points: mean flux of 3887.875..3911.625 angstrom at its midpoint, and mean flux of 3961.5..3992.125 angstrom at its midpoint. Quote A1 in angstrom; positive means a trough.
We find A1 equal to 9.2 angstrom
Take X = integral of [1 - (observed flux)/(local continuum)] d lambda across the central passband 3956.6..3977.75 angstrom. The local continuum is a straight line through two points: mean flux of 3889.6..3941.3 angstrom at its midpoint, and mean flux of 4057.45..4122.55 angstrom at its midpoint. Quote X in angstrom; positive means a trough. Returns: 7.2 angstrom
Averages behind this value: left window 23.6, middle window 18.7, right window 39.5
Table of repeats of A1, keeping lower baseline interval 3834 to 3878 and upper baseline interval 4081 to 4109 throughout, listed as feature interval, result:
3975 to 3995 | -3.4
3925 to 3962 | 8.9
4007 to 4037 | -4.7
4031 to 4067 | -0.8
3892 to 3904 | -2.4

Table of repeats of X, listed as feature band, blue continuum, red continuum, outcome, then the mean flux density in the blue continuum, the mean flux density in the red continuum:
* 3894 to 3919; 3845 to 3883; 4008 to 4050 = -3.44 angstrom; 21.2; 39.4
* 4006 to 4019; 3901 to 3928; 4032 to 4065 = -1.58 angstrom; 28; 37.5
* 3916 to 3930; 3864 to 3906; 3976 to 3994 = 2.31 angstrom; 23.7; 36.9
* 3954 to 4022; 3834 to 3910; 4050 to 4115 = 0.19 angstrom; 22.3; 39.1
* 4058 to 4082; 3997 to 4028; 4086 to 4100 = 2.59 angstrom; 39.3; 42.1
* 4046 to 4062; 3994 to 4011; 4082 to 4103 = 0.05 angstrom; 36.7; 39.9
